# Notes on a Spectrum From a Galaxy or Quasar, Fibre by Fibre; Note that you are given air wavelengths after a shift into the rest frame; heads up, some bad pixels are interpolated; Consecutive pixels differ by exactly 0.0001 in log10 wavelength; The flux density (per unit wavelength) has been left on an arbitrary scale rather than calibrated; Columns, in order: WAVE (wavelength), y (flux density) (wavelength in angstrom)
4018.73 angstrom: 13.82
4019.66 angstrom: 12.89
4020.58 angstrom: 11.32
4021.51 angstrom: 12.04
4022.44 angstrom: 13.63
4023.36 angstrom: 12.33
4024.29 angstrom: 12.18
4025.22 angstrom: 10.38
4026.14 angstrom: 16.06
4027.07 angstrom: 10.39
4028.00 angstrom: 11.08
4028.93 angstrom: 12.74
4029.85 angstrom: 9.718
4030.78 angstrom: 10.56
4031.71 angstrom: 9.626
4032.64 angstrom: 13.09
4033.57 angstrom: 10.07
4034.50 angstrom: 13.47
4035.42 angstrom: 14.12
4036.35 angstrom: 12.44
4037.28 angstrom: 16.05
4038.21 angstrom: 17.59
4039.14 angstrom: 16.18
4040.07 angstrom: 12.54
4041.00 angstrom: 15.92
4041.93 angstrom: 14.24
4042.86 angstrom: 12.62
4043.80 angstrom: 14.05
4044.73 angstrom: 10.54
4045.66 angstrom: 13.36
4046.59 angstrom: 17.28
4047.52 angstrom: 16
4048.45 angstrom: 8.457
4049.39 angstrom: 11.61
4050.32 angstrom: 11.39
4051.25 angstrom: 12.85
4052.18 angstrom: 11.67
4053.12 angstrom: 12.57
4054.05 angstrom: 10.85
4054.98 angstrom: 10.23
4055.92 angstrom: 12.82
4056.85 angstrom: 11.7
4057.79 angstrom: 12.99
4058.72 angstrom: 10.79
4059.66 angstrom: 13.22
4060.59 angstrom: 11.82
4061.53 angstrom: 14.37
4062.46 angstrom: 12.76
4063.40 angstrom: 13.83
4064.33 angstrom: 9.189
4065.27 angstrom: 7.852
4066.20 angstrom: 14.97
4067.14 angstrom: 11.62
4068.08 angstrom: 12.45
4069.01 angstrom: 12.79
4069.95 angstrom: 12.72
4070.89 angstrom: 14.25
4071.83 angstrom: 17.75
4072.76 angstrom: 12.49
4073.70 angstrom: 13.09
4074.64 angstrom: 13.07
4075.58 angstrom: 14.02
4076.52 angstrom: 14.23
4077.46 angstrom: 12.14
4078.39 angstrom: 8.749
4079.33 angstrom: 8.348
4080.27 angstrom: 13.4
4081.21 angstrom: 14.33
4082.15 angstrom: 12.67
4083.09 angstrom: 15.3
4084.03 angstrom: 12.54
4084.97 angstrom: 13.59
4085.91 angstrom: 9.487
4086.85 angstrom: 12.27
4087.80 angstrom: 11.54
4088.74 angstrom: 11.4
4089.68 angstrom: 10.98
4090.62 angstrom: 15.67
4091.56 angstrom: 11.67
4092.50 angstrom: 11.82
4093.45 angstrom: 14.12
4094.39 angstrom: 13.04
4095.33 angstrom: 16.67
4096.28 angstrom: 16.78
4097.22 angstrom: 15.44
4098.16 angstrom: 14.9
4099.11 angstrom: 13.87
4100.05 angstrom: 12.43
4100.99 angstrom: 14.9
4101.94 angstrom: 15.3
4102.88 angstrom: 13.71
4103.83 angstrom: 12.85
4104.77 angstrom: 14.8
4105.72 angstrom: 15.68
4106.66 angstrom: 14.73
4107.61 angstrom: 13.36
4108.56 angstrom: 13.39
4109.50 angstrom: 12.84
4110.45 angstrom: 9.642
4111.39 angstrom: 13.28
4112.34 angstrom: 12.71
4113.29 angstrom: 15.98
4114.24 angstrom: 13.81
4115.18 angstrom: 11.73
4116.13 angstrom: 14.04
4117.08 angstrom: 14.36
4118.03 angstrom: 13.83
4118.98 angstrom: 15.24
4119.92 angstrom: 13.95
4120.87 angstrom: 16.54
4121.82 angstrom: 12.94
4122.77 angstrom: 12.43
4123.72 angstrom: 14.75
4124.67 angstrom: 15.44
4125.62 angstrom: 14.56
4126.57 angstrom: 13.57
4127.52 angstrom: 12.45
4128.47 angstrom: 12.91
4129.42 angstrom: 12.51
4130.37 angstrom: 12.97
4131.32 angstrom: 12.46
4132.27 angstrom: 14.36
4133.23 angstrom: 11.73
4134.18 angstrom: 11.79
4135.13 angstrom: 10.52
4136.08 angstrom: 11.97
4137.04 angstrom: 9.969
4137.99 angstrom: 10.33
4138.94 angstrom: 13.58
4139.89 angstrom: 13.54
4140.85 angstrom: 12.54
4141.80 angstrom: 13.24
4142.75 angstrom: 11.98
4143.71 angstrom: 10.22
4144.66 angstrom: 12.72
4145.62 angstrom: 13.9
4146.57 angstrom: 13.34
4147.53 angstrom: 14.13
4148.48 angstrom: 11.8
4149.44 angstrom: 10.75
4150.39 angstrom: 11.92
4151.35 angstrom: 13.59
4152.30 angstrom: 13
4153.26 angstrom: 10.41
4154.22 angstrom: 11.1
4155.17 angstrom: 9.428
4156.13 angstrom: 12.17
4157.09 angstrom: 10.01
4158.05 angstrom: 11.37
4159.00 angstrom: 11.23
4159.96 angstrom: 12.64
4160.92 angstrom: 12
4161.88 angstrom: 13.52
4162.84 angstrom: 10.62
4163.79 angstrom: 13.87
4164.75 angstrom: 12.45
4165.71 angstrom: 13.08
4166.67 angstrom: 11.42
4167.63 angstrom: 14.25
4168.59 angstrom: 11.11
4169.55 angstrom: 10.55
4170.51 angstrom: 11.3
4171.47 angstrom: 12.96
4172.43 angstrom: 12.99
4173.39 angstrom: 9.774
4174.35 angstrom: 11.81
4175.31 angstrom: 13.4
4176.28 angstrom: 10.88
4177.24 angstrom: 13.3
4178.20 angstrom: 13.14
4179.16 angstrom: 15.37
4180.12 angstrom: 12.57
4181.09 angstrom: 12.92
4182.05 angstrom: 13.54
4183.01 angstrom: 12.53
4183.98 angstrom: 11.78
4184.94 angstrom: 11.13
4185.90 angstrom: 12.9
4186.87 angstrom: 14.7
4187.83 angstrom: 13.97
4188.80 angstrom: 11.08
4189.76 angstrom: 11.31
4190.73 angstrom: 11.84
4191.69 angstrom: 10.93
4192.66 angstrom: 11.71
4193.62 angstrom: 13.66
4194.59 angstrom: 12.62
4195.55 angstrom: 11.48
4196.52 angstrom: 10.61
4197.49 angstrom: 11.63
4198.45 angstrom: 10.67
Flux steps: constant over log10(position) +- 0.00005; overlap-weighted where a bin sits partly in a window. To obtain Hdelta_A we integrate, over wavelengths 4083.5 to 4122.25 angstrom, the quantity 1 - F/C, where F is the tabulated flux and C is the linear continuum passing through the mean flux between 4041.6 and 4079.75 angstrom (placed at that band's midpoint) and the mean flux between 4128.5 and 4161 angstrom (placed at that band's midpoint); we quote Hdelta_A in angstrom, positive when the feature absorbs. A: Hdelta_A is -4.3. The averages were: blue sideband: 12.5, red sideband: 12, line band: 13.6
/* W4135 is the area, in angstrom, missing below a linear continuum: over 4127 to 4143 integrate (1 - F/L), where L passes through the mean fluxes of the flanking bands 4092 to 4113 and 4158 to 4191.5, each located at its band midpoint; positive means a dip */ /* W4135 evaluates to 1.1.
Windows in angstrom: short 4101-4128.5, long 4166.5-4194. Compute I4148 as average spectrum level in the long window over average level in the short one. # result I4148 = 0.89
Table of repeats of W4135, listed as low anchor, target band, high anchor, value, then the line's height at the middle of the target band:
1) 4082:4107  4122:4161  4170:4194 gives 2.0 angstrom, 13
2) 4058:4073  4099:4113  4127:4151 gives -1.2 angstrom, 12.5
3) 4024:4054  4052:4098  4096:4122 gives 2.5 angstrom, 13.4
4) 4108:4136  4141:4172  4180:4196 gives 1.8 angstrom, 12.8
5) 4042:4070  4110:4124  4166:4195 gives -1.5 angstrom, 12.4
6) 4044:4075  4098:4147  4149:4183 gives -3.8 angstrom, 12.3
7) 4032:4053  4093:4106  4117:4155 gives -1.6 angstrom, 13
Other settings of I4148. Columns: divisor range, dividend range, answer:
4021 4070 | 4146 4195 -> 0.97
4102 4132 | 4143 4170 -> 0.88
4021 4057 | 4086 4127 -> 1.08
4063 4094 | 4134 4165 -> 0.95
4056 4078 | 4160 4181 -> 0.97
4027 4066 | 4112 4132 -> 1.10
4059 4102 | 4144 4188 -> 0.95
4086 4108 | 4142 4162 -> 0.87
